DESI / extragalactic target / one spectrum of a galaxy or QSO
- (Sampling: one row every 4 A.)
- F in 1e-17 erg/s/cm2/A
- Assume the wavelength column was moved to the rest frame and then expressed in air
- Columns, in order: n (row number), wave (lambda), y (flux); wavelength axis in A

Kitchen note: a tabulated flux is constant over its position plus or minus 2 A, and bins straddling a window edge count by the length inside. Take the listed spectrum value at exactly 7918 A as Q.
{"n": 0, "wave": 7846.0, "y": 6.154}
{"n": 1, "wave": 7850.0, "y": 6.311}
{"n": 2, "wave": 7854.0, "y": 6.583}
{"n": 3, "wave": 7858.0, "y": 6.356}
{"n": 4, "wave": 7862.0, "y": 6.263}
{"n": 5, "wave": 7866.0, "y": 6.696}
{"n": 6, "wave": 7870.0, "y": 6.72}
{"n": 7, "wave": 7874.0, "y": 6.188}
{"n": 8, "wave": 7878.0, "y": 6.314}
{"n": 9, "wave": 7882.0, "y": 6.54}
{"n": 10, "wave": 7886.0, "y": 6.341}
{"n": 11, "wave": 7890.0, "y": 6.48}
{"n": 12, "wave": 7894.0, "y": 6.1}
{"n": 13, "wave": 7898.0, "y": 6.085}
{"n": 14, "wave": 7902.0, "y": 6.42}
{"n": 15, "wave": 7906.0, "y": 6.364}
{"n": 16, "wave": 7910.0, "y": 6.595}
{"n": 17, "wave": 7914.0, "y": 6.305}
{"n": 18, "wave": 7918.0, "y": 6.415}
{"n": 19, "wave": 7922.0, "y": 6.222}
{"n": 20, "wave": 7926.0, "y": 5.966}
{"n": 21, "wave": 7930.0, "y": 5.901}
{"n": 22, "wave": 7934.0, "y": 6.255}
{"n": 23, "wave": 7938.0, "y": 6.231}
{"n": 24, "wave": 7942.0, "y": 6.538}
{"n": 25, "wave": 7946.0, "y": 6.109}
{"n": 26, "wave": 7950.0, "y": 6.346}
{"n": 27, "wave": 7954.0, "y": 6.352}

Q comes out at 6.415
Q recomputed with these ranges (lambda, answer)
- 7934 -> 6.255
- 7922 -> 6.222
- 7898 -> 6.085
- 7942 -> 6.538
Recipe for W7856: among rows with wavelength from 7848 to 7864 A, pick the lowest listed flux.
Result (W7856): 6.263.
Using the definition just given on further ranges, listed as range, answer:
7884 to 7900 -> 6.085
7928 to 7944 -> 5.901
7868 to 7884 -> 6.188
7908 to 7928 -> 5.966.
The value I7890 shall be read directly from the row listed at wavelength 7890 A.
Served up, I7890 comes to 6.48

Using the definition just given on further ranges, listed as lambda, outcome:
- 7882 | 6.54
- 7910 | 6.595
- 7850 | 6.311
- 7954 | 6.352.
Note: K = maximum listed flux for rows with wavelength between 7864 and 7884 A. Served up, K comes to 6.72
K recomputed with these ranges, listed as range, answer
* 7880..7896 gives 6.54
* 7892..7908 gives 6.42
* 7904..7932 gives 6.595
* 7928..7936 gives 6.255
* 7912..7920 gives 6.415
